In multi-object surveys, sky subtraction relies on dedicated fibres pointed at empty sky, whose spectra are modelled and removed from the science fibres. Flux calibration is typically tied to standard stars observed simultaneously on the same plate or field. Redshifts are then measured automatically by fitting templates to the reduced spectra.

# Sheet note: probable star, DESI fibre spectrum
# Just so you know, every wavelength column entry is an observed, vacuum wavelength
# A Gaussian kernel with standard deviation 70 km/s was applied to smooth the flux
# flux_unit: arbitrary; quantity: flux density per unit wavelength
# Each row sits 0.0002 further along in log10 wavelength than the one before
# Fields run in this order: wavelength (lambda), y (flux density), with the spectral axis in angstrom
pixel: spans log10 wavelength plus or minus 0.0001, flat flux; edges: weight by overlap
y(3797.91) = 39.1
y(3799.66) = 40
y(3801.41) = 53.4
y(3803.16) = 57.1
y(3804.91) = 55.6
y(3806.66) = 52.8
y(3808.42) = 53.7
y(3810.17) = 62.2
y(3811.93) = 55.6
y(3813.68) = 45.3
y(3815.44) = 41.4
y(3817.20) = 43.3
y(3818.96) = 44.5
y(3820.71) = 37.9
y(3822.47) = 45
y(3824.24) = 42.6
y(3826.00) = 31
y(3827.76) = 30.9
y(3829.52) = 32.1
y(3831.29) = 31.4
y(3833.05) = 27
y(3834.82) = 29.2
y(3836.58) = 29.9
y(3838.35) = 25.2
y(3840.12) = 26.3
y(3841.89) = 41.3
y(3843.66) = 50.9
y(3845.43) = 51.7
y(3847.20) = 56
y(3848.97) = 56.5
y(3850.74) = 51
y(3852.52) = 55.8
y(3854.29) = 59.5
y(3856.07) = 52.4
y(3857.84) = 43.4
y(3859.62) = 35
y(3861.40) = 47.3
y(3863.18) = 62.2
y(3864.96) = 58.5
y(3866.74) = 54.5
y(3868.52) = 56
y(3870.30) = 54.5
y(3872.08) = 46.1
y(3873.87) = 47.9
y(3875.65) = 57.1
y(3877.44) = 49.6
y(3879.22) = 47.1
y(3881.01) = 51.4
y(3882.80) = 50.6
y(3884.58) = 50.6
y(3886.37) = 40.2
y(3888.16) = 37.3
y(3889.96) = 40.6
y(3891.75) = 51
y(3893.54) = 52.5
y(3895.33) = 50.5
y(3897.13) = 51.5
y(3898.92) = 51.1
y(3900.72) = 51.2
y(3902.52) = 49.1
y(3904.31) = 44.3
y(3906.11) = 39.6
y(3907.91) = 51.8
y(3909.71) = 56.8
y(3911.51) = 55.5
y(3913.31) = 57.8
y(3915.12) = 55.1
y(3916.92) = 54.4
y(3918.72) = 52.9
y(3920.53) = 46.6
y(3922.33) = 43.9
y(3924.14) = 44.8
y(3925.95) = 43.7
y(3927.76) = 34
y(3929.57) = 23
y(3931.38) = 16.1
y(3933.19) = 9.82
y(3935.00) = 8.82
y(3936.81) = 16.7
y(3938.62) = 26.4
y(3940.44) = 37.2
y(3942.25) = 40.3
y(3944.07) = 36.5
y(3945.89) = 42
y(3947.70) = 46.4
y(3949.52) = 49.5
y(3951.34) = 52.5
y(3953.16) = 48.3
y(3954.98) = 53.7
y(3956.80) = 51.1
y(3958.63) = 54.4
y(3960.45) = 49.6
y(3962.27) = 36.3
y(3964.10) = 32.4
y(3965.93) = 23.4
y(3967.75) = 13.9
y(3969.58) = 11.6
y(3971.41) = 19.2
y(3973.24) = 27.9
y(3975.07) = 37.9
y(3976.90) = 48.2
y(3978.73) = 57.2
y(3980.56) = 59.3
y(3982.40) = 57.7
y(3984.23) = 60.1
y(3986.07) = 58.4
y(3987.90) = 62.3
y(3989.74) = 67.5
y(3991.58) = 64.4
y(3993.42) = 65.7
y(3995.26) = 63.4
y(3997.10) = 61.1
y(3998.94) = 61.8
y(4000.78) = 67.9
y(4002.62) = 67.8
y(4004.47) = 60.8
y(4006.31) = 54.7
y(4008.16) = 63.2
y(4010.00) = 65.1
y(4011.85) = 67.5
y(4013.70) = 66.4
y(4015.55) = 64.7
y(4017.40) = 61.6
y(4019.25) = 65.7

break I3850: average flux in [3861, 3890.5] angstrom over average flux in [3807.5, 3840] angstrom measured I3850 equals 1.29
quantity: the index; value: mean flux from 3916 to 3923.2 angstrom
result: 49.5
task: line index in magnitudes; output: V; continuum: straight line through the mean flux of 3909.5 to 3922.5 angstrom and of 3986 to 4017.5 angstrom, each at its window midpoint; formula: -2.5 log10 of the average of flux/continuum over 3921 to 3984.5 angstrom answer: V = 0.474 mag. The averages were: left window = 53.2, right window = 63.8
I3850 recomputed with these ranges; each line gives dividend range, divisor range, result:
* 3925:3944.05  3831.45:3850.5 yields 0.66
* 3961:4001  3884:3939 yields 1.13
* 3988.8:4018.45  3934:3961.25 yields 1.57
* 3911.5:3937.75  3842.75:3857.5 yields 0.69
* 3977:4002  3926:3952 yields 1.95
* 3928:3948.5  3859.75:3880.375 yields 0.53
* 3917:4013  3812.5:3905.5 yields 1.00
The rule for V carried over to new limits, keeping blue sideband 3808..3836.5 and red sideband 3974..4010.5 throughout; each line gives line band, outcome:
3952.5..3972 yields 0.49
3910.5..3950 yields 0.35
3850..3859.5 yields -0.16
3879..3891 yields 0.05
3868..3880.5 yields -0.11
